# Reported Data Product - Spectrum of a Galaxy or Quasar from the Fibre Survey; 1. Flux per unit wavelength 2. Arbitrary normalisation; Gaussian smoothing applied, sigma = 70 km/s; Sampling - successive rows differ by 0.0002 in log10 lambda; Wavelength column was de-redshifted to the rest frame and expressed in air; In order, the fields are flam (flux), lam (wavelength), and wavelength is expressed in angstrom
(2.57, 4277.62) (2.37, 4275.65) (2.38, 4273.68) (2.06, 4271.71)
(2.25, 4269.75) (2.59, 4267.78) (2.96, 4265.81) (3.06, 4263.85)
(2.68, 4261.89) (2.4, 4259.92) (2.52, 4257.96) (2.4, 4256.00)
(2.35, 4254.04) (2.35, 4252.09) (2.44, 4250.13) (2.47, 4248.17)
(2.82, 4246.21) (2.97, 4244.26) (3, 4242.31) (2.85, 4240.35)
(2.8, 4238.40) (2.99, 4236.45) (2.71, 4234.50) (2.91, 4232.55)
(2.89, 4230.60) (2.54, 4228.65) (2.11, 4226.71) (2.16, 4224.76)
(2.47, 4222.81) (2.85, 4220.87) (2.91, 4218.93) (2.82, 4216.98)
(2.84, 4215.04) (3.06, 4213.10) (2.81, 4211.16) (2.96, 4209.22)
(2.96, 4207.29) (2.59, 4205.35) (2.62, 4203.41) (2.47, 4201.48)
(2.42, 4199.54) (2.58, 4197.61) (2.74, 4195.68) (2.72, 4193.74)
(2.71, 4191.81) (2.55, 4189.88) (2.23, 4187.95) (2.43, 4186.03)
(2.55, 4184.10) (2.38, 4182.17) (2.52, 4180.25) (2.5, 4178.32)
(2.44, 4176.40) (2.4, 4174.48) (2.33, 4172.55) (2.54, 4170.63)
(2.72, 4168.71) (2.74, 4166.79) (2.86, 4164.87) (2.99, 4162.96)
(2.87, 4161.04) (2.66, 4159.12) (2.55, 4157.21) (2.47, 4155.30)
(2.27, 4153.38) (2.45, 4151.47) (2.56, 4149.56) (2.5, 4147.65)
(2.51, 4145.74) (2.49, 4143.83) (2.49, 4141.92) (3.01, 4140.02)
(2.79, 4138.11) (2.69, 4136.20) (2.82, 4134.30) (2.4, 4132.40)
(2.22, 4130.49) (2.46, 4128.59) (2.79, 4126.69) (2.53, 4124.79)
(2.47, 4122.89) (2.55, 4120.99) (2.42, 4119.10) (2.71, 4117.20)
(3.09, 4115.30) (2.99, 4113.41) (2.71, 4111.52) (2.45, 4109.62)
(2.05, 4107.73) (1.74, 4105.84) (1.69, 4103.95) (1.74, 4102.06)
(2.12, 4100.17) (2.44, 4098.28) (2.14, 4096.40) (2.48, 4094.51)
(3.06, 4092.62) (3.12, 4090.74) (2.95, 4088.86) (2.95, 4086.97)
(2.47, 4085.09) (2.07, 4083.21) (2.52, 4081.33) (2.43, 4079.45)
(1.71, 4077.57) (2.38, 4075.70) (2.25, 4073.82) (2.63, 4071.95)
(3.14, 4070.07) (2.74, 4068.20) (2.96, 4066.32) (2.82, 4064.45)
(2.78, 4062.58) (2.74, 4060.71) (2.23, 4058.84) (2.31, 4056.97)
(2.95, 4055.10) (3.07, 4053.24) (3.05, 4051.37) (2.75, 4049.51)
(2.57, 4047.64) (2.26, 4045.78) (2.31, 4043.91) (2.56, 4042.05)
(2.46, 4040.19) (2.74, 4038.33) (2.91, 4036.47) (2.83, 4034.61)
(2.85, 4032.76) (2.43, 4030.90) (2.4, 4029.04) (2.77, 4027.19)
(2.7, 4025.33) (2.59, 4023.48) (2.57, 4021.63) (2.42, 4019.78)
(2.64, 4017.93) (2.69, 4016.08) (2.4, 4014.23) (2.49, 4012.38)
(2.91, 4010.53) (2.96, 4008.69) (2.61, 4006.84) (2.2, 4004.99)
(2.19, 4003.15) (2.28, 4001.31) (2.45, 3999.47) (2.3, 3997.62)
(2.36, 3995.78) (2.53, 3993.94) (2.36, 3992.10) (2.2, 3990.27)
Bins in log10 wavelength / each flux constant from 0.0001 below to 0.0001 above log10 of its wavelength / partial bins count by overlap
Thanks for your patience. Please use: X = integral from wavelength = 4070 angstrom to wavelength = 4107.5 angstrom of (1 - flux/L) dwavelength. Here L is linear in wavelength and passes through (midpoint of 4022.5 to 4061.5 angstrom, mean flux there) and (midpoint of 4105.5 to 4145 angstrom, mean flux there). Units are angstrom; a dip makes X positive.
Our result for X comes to 3.3 angstrom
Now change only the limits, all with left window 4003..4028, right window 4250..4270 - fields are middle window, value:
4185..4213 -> -0.79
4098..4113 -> 2.59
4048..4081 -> -0.68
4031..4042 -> -0.54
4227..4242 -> -1.32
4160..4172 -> -0.92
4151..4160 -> 0.33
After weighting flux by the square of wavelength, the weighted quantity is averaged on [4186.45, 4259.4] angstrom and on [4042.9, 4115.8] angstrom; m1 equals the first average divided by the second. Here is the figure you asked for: 1.13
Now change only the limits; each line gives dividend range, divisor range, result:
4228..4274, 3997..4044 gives 1.15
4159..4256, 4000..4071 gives 1.09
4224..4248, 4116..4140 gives 1.11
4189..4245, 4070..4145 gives 1.15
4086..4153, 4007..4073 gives 0.98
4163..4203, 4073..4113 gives 1.13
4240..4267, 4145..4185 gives 1.08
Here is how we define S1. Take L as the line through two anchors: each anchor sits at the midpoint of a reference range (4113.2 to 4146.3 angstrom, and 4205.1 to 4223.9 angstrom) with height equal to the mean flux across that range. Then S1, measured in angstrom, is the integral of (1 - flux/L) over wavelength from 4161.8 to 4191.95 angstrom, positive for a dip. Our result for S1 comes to 2.1 angstrom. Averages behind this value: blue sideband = 2.63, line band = 2.55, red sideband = 2.83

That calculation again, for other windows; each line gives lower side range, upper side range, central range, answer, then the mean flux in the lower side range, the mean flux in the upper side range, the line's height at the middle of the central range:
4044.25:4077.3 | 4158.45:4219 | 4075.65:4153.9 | 4.9 angstrom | 2.66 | 2.65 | 2.65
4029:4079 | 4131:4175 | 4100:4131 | 2.5 angstrom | 2.63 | 2.61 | 2.62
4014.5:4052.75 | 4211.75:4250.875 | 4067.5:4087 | 1.4 angstrom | 2.63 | 2.73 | 2.65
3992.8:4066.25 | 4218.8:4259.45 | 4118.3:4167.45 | 0.4 angstrom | 2.6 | 2.64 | 2.62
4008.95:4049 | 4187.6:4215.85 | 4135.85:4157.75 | 0.8 angstrom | 2.6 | 2.69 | 2.66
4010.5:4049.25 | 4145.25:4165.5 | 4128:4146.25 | 0.1 angstrom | 2.59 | 2.61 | 2.6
